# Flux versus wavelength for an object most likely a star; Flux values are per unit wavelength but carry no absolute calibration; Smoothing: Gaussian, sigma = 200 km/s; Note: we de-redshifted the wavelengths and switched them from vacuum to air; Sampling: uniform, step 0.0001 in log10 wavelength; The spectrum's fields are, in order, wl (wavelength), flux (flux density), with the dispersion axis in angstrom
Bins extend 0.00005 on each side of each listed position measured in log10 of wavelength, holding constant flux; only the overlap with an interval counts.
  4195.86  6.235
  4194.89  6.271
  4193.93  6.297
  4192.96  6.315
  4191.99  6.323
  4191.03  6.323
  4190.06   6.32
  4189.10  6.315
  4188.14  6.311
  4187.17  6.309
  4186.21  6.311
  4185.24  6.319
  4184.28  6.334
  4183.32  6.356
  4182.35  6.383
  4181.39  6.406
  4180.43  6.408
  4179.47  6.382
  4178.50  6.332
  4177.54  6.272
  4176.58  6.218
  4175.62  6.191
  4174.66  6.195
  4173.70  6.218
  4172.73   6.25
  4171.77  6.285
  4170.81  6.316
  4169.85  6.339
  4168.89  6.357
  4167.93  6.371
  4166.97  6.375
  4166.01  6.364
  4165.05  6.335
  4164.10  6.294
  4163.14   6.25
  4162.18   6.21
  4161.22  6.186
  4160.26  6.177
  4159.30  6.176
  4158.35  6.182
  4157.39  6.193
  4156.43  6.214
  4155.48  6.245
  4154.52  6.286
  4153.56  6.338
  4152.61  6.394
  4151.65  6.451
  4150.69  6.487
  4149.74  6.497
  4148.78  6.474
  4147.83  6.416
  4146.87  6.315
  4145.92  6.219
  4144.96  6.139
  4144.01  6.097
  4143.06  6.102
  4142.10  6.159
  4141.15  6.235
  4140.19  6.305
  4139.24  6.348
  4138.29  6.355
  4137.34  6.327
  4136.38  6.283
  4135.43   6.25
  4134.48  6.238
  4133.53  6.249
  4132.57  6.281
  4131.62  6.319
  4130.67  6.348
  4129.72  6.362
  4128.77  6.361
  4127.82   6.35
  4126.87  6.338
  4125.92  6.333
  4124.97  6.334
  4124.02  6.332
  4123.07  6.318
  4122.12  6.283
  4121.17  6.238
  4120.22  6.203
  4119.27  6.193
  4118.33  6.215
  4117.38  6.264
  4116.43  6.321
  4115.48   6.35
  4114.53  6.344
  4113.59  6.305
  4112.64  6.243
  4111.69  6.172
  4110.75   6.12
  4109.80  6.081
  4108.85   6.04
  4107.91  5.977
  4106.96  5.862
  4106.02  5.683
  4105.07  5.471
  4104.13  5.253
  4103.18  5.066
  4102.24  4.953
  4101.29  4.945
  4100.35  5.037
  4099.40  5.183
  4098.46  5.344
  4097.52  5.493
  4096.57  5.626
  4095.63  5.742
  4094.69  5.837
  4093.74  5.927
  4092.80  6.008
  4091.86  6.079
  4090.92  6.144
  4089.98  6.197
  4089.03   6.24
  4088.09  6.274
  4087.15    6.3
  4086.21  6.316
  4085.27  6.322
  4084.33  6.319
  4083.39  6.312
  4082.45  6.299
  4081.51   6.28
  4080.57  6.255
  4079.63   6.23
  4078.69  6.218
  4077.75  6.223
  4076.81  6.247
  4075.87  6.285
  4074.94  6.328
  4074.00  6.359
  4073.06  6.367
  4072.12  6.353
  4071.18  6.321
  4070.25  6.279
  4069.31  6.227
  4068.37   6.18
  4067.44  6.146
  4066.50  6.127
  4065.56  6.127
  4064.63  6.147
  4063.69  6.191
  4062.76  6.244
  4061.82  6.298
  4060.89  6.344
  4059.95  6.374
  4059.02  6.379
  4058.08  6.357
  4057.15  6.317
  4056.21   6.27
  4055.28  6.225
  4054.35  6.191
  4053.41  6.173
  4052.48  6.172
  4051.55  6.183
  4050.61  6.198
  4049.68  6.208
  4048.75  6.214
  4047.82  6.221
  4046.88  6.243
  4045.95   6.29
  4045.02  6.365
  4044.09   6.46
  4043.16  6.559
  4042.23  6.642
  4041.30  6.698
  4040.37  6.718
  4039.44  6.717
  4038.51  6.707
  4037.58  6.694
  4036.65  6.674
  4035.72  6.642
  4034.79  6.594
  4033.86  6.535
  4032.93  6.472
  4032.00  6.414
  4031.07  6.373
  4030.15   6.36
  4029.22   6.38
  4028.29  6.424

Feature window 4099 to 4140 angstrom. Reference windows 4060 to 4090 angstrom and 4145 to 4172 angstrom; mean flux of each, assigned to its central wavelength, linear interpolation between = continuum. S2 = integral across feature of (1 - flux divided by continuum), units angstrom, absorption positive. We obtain 1.5 angstrom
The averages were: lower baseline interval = 6.26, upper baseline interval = 6.31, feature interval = 6.06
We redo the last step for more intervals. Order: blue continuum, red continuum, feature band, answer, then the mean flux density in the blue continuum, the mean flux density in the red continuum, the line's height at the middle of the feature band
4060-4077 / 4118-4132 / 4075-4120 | 2.2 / 6.26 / 6.31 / 6.28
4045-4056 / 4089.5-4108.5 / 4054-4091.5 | -2.1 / 6.22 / 5.59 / 5.93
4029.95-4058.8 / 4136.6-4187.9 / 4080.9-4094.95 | 0.4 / 6.42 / 6.3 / 6.37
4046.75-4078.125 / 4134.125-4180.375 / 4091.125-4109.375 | 2.0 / 6.25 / 6.29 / 6.26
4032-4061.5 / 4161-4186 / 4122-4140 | 0.1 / 6.41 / 6.31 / 6.34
